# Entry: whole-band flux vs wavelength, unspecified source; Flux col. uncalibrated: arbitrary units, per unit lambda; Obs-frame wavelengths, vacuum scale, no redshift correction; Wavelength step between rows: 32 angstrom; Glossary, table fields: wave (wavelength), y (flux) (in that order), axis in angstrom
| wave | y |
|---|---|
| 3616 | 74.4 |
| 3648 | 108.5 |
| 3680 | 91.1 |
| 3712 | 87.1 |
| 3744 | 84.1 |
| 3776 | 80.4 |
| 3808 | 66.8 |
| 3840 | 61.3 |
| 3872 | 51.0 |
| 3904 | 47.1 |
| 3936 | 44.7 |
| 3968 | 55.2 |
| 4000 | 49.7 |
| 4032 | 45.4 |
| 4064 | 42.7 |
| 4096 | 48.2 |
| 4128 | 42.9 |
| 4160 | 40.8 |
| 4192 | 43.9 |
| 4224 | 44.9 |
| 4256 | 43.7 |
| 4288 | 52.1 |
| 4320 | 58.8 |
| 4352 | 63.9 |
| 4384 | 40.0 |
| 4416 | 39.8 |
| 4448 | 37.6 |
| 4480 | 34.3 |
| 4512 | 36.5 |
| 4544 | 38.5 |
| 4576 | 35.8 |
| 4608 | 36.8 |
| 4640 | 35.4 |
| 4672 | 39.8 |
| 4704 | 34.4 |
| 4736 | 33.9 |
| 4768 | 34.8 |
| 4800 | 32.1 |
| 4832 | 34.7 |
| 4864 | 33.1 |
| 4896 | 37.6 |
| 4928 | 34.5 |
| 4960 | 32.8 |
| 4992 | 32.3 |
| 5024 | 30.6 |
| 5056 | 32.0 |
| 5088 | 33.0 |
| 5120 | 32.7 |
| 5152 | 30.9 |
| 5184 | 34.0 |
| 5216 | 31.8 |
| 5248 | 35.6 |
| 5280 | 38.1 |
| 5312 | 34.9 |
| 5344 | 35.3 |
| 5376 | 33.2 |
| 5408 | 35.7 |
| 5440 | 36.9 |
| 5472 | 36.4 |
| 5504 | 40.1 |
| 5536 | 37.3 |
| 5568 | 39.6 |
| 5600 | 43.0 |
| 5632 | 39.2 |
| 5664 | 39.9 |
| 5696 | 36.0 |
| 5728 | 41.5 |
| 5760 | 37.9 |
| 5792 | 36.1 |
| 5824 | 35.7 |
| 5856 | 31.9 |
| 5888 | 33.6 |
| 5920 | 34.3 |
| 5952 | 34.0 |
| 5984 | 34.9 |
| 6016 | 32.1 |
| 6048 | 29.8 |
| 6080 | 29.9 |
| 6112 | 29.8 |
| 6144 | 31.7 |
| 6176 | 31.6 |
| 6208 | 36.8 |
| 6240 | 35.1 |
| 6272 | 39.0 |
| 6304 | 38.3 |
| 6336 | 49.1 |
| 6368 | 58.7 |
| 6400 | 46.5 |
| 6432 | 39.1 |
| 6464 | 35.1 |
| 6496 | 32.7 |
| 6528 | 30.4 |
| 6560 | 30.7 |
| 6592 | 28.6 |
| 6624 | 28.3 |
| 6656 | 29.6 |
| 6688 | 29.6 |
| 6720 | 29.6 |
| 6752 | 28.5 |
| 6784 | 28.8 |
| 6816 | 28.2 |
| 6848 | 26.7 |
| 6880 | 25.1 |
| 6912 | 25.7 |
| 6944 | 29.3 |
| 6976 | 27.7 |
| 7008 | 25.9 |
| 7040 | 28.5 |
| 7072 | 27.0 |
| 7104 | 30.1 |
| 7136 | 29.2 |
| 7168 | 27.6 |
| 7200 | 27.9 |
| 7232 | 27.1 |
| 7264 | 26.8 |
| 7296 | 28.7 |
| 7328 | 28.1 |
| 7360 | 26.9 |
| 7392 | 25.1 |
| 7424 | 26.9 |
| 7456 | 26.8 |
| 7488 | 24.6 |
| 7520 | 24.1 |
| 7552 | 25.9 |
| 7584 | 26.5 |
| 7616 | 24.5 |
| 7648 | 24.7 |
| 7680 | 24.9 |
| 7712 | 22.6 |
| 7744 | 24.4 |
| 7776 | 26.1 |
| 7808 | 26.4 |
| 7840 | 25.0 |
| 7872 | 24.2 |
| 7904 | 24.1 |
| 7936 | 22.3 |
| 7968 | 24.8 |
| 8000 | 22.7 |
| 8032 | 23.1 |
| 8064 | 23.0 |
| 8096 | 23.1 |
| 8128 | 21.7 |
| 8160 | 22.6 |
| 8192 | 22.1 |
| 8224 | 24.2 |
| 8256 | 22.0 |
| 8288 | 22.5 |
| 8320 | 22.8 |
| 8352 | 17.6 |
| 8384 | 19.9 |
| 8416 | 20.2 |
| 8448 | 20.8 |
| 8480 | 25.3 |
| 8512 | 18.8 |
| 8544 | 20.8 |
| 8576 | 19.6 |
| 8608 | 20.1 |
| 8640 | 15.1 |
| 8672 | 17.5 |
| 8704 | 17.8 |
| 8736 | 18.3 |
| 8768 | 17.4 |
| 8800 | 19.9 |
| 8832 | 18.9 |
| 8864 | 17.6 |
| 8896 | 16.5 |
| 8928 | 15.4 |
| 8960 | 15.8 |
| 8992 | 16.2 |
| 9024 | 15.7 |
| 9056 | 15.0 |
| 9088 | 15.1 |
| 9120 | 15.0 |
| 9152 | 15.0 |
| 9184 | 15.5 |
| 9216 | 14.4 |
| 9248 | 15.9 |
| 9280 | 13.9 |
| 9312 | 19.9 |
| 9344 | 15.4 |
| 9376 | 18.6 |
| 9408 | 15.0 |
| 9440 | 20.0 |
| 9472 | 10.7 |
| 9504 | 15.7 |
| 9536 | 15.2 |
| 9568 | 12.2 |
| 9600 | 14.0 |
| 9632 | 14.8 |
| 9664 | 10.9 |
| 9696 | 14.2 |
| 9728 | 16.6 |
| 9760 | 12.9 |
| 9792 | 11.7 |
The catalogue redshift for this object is 1.273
